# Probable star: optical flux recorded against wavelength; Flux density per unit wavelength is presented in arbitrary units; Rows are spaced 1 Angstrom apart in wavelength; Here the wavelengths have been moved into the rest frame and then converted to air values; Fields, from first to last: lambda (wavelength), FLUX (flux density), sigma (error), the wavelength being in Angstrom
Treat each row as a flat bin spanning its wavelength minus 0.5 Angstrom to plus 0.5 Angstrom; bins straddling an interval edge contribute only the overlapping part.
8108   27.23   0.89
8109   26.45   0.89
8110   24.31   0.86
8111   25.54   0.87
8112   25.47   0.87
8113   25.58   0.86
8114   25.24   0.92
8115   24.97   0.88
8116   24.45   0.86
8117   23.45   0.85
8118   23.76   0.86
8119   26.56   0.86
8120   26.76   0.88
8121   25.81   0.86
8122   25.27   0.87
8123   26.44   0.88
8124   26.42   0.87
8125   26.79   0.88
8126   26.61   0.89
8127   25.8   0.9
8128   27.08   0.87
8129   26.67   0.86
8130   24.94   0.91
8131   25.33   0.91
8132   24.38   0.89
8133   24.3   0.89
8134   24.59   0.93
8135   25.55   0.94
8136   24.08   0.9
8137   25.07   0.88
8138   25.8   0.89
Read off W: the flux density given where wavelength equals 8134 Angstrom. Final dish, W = 24.59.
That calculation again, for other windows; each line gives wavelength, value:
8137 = 25.07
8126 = 26.61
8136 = 24.08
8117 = 23.45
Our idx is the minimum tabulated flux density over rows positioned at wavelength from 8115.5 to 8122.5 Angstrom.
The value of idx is 23.45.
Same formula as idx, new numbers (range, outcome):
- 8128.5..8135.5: 24.3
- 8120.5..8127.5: 25.27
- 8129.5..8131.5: 24.94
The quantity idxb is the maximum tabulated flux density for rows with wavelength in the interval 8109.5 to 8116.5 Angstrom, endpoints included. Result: 25.58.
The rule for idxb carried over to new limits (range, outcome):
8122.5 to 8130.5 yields 27.08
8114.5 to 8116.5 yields 24.97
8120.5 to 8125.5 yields 26.79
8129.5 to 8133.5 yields 25.33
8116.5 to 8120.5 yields 26.76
